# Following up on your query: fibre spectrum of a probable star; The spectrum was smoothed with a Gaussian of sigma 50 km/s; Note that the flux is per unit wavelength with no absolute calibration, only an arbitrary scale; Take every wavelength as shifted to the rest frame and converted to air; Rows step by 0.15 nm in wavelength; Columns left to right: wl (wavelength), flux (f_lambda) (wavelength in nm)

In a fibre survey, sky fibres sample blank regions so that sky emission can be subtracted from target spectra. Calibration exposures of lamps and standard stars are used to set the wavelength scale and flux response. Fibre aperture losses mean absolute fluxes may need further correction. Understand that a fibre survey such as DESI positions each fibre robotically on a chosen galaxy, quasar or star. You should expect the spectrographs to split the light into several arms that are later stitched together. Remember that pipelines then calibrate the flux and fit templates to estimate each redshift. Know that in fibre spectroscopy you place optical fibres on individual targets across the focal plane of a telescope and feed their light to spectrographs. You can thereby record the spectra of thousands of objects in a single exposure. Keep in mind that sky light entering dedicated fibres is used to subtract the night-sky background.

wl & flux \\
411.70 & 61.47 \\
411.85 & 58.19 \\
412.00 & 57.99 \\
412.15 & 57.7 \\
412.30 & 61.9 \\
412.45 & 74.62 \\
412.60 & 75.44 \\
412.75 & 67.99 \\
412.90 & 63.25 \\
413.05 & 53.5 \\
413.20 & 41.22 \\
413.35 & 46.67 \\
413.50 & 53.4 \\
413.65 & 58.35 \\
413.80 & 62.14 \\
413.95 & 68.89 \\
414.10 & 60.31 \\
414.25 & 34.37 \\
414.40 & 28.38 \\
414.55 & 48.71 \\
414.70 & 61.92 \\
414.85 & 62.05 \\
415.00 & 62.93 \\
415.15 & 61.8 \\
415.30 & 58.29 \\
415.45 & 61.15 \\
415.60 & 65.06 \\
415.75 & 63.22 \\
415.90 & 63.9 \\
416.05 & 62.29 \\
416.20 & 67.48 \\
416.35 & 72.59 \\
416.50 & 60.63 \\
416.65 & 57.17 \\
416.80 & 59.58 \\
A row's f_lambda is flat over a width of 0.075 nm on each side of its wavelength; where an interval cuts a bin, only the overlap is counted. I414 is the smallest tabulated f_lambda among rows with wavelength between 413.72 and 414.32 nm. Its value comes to 34.37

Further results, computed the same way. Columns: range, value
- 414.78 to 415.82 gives 58.29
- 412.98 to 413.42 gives 41.22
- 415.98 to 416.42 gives 62.29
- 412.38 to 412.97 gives 63.25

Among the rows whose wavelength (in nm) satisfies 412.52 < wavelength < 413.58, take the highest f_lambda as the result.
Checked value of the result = 75.44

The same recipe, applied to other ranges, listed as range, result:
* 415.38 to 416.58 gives 72.59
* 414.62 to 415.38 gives 62.93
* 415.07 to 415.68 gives 65.06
